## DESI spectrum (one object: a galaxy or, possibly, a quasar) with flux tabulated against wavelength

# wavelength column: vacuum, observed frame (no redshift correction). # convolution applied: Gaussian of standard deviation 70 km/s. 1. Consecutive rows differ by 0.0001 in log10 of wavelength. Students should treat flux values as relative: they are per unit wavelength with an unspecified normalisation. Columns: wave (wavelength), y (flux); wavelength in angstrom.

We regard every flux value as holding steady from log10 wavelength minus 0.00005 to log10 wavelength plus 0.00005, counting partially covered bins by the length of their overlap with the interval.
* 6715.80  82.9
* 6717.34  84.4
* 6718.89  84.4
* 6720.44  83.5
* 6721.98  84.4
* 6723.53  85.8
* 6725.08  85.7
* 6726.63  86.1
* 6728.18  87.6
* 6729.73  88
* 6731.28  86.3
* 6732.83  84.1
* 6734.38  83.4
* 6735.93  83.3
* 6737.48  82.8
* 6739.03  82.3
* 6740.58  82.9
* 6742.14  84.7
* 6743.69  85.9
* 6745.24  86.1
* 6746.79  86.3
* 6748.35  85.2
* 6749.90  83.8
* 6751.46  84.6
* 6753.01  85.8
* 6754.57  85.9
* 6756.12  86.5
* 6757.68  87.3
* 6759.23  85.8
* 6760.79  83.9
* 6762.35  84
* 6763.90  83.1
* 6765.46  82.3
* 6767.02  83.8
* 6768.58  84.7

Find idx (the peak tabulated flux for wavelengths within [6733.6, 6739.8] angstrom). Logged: 83.4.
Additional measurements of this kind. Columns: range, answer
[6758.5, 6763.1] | 85.8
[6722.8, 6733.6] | 88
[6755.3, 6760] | 87.3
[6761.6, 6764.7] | 84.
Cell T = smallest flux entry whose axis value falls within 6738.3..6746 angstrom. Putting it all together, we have 82.3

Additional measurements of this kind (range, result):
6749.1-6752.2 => 83.8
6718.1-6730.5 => 83.5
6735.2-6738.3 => 82.8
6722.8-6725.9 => 85.7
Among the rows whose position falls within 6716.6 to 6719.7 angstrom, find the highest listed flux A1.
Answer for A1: 84.4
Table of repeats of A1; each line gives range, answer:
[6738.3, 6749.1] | 86.3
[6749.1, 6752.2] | 84.6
